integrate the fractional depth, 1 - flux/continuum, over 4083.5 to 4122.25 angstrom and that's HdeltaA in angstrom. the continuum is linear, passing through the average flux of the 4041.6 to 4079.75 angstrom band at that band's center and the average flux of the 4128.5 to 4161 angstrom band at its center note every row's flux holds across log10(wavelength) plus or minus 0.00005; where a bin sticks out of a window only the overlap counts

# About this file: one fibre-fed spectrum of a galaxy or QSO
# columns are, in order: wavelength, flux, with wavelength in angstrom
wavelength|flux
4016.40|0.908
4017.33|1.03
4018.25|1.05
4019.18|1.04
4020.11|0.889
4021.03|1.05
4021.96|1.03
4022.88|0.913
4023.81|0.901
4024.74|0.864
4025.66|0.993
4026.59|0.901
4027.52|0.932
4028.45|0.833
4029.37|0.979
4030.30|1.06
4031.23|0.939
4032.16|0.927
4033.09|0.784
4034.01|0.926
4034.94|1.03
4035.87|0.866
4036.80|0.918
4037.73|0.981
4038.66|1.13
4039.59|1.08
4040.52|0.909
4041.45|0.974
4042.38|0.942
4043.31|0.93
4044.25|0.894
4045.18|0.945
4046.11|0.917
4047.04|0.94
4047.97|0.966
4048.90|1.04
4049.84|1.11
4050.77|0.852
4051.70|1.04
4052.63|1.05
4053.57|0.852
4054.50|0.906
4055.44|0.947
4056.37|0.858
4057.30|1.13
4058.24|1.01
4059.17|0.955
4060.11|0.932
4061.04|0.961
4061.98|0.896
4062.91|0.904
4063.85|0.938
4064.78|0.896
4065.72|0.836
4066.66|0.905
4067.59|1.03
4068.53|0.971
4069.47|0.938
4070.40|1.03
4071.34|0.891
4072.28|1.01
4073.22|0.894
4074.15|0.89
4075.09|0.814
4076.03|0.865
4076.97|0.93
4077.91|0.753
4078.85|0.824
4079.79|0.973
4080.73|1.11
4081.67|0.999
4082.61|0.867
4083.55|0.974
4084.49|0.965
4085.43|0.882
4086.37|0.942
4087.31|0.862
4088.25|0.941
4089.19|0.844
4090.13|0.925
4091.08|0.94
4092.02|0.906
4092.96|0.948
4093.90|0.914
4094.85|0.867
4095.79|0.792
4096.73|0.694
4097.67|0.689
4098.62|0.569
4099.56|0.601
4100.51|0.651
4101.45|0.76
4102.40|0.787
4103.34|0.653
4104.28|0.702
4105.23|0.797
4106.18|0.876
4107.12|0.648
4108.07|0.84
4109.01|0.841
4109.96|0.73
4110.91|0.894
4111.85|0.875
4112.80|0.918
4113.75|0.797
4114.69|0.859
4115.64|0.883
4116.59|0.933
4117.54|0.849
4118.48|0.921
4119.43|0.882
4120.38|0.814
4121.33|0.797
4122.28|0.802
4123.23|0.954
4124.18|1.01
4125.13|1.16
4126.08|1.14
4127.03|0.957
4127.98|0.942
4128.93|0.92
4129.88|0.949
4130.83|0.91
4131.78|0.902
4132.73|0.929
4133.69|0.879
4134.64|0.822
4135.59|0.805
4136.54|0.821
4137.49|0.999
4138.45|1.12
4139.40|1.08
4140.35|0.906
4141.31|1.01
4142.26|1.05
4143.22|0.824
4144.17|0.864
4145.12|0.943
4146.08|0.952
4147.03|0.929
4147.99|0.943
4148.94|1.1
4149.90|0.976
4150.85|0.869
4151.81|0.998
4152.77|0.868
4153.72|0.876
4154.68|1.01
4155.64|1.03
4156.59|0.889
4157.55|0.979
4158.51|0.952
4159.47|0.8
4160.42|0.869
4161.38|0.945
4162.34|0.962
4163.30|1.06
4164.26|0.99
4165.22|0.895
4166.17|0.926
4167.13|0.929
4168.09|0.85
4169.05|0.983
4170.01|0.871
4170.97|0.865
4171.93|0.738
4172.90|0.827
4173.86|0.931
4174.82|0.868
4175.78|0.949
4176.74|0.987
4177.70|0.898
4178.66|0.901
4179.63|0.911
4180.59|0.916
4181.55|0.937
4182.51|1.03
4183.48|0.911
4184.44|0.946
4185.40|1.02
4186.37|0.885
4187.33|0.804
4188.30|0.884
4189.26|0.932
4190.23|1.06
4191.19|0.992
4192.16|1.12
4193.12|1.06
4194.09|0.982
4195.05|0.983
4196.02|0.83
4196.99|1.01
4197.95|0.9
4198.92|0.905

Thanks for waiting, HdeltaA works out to 4.5 angstrom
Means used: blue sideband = 0.935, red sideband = 0.935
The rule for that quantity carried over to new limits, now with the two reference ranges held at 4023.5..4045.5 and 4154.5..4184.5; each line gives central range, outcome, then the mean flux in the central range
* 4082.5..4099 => 1.3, 0.864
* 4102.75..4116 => 1.8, 0.808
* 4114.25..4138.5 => 0.3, 0.918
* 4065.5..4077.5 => 0.2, 0.924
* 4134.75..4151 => -0.4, 0.952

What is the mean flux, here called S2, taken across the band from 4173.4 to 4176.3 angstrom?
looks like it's 0.918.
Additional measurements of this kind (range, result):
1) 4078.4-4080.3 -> 0.903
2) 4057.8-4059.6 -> 0.985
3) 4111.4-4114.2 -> 0.862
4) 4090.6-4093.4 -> 0.93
